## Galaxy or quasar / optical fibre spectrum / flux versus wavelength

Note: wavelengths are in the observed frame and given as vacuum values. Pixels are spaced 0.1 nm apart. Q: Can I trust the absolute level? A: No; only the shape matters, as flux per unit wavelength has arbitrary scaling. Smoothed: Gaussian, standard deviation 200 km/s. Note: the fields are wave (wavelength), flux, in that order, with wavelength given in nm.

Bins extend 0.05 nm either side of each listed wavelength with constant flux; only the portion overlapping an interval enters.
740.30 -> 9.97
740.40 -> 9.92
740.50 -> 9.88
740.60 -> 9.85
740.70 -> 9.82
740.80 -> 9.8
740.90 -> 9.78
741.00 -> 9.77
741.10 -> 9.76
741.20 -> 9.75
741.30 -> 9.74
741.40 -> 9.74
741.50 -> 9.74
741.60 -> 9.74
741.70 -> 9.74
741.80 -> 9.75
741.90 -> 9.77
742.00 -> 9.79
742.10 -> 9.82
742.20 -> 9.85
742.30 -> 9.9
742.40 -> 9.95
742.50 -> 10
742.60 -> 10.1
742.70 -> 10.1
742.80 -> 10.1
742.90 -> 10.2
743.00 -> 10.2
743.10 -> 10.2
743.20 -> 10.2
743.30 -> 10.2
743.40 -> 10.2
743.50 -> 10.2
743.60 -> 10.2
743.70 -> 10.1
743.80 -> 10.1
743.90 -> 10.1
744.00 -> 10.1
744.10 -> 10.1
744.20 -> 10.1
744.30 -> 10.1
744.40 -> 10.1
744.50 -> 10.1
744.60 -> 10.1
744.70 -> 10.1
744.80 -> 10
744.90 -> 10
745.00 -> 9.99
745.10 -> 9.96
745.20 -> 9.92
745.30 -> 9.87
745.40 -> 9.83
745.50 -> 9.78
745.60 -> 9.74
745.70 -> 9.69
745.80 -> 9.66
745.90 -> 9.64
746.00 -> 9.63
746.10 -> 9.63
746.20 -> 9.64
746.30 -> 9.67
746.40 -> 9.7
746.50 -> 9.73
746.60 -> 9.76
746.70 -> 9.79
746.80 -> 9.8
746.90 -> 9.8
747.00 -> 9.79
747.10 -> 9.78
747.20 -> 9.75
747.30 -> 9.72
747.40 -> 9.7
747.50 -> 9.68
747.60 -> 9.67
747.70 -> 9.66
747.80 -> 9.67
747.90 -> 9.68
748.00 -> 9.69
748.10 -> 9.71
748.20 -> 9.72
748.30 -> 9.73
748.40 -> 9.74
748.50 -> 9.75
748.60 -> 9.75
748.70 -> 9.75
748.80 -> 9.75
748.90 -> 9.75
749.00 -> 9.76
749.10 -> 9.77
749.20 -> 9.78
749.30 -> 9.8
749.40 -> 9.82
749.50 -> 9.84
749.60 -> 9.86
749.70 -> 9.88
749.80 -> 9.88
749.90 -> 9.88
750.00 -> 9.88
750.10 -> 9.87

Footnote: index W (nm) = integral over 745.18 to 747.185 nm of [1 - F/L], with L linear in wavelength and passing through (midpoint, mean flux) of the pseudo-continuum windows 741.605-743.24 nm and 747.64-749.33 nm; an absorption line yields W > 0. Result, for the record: 0.017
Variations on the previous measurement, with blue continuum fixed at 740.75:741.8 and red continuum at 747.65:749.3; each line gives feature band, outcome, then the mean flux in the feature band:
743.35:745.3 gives -0.07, 10.1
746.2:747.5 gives 0.00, 9.74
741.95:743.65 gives -0.06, 10.1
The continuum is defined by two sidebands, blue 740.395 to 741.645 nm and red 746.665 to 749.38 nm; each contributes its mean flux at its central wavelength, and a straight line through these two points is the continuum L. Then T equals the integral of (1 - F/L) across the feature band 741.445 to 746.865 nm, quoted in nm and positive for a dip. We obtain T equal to -0.09 nm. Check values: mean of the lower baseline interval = 9.79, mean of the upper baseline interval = 9.74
